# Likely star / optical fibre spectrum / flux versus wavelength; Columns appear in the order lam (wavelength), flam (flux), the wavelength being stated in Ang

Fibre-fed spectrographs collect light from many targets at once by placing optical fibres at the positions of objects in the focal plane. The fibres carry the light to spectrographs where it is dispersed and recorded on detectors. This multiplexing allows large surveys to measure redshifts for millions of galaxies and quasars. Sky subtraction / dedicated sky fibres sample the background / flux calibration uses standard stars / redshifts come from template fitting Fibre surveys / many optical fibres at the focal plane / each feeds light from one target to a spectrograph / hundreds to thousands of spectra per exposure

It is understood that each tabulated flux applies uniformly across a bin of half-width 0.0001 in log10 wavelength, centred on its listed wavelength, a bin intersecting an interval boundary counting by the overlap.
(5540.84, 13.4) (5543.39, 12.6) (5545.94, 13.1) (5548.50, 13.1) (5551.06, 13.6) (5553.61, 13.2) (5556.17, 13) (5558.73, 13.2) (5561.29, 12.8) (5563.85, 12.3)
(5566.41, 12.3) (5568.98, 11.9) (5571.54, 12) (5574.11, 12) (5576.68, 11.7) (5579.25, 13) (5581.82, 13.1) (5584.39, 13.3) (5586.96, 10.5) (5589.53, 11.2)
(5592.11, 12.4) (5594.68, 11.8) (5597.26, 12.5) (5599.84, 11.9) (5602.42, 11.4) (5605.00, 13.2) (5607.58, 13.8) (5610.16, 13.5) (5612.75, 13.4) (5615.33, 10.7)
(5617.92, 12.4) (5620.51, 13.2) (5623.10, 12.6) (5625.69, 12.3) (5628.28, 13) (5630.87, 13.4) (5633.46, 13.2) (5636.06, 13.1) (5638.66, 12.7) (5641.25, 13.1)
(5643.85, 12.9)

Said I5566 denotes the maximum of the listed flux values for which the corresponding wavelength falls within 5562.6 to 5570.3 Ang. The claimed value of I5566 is 12.3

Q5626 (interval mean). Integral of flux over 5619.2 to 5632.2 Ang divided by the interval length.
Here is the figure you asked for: 12.9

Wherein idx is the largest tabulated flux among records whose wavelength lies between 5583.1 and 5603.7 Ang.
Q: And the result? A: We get 13.3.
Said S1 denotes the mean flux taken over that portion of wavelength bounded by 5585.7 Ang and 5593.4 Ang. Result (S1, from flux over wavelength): 11.4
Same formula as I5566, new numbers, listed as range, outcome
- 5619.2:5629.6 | 13.2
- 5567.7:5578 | 12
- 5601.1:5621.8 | 13.8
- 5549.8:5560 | 13.6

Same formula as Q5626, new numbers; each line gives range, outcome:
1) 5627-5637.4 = 13.2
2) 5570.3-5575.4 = 12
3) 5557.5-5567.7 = 12.6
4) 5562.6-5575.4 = 12.1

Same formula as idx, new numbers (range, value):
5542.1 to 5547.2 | 13.1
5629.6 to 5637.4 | 13.4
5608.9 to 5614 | 13.5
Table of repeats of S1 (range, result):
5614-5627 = 12.2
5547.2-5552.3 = 13.3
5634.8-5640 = 12.9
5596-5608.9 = 12.6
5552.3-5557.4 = 13.1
